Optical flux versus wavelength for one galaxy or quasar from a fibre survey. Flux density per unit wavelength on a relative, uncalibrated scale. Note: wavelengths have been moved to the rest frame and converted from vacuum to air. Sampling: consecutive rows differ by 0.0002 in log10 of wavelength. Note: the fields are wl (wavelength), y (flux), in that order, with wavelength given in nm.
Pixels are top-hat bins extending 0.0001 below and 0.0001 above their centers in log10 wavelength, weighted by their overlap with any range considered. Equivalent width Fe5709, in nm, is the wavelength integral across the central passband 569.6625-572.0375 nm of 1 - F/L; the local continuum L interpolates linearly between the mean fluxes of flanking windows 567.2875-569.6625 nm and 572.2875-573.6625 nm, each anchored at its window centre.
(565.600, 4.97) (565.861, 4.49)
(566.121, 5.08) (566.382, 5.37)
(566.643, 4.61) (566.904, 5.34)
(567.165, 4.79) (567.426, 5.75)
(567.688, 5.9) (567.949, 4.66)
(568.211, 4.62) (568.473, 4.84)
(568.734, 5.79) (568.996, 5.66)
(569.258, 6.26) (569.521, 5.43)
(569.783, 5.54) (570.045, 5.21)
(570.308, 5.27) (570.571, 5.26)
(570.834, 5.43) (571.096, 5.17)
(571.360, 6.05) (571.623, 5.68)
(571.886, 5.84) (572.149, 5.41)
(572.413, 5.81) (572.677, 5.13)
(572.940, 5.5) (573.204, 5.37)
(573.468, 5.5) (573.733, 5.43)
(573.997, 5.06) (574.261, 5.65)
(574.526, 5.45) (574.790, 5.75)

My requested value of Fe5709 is -0.02 nm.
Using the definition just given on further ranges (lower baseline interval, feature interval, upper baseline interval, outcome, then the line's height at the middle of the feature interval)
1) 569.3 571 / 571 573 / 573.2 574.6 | -0.07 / 5.4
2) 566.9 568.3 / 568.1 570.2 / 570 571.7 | -0.05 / 5.3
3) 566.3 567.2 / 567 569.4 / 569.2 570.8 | -0.06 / 5.22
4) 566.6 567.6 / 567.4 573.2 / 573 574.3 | -0.18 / 5.29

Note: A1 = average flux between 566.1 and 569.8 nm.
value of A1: 5.31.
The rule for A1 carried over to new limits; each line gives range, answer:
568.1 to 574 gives 5.46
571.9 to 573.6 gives 5.48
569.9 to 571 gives 5.29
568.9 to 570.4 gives 5.57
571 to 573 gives 5.58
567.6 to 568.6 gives 4.97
